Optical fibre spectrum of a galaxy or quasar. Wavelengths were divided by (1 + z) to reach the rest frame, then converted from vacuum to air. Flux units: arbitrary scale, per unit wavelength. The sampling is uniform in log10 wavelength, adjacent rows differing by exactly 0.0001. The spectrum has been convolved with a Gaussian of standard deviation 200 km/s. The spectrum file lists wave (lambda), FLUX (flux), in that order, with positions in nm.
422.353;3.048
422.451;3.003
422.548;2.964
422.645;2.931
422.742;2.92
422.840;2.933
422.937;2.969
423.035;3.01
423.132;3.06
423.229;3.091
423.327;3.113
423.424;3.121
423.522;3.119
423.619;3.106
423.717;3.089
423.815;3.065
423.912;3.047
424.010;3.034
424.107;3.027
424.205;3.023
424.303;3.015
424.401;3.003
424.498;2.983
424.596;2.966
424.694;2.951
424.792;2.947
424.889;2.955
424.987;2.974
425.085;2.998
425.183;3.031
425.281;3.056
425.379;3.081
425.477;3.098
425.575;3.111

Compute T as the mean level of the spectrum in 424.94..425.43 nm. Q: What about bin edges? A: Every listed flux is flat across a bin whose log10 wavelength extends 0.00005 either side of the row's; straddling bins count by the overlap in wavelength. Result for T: 3.03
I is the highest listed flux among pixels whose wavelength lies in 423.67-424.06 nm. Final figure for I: 3.089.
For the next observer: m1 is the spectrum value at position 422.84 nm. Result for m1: 2.933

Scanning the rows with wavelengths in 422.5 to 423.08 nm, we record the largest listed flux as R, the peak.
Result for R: 3.01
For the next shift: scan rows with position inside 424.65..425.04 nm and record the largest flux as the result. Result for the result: 2.974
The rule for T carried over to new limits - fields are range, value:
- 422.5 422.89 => 2.94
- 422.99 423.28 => 3.06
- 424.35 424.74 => 2.98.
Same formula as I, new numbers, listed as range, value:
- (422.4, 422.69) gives 3.003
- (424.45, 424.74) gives 2.983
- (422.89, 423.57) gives 3.121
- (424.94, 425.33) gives 3.056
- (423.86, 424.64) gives 3.047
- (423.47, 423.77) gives 3.119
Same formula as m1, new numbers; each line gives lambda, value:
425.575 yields 3.111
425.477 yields 3.098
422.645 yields 2.931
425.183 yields 3.031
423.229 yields 3.091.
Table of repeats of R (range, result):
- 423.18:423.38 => 3.113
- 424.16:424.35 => 3.023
